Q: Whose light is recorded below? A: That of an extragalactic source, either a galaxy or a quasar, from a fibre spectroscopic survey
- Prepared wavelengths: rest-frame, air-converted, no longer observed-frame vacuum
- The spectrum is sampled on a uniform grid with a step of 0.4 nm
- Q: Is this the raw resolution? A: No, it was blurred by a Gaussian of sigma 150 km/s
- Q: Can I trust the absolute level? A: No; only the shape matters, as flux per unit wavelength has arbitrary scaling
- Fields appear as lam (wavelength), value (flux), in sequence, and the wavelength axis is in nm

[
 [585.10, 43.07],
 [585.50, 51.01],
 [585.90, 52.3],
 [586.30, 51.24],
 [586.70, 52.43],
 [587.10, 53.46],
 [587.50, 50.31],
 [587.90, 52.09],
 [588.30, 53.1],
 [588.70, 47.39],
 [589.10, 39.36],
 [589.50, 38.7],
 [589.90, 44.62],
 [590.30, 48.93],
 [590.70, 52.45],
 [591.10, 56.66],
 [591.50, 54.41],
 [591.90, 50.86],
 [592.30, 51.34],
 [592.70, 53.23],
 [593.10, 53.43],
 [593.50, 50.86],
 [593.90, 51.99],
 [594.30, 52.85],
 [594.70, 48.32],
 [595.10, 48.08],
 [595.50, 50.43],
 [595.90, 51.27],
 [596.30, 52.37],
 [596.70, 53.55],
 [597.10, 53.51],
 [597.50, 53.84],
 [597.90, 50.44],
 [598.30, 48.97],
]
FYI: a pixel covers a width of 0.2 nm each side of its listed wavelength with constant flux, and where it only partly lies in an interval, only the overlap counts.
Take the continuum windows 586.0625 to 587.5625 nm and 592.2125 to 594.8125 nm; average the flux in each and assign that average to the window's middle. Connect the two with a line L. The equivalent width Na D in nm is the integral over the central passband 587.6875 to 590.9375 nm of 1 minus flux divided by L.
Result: 0.30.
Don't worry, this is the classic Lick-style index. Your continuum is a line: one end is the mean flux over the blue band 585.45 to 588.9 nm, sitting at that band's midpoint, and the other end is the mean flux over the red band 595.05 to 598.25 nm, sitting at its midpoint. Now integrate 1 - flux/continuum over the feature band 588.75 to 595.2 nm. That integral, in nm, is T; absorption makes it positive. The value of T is 0.24 nm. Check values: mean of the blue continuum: 51.5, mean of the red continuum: 51.7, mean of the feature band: 49.7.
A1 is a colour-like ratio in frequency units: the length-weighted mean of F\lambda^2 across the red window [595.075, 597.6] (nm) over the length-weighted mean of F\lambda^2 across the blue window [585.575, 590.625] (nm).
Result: 1.10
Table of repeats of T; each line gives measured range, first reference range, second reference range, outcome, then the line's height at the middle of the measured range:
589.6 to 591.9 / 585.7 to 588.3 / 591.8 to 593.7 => 0.05 nm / 52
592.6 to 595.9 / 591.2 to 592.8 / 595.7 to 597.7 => 0.11 nm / 52.8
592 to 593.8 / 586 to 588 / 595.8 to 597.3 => 0.01 nm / 52.4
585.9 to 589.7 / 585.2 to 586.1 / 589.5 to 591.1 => 0.06 nm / 49.6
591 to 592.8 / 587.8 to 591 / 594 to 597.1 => -0.16 nm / 48.8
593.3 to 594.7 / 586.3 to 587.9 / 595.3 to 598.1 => 0.02 nm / 52.1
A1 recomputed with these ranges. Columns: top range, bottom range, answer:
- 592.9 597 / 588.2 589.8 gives 1.19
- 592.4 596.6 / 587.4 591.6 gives 1.07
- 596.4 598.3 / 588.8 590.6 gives 1.23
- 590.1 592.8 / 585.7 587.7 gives 1.03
